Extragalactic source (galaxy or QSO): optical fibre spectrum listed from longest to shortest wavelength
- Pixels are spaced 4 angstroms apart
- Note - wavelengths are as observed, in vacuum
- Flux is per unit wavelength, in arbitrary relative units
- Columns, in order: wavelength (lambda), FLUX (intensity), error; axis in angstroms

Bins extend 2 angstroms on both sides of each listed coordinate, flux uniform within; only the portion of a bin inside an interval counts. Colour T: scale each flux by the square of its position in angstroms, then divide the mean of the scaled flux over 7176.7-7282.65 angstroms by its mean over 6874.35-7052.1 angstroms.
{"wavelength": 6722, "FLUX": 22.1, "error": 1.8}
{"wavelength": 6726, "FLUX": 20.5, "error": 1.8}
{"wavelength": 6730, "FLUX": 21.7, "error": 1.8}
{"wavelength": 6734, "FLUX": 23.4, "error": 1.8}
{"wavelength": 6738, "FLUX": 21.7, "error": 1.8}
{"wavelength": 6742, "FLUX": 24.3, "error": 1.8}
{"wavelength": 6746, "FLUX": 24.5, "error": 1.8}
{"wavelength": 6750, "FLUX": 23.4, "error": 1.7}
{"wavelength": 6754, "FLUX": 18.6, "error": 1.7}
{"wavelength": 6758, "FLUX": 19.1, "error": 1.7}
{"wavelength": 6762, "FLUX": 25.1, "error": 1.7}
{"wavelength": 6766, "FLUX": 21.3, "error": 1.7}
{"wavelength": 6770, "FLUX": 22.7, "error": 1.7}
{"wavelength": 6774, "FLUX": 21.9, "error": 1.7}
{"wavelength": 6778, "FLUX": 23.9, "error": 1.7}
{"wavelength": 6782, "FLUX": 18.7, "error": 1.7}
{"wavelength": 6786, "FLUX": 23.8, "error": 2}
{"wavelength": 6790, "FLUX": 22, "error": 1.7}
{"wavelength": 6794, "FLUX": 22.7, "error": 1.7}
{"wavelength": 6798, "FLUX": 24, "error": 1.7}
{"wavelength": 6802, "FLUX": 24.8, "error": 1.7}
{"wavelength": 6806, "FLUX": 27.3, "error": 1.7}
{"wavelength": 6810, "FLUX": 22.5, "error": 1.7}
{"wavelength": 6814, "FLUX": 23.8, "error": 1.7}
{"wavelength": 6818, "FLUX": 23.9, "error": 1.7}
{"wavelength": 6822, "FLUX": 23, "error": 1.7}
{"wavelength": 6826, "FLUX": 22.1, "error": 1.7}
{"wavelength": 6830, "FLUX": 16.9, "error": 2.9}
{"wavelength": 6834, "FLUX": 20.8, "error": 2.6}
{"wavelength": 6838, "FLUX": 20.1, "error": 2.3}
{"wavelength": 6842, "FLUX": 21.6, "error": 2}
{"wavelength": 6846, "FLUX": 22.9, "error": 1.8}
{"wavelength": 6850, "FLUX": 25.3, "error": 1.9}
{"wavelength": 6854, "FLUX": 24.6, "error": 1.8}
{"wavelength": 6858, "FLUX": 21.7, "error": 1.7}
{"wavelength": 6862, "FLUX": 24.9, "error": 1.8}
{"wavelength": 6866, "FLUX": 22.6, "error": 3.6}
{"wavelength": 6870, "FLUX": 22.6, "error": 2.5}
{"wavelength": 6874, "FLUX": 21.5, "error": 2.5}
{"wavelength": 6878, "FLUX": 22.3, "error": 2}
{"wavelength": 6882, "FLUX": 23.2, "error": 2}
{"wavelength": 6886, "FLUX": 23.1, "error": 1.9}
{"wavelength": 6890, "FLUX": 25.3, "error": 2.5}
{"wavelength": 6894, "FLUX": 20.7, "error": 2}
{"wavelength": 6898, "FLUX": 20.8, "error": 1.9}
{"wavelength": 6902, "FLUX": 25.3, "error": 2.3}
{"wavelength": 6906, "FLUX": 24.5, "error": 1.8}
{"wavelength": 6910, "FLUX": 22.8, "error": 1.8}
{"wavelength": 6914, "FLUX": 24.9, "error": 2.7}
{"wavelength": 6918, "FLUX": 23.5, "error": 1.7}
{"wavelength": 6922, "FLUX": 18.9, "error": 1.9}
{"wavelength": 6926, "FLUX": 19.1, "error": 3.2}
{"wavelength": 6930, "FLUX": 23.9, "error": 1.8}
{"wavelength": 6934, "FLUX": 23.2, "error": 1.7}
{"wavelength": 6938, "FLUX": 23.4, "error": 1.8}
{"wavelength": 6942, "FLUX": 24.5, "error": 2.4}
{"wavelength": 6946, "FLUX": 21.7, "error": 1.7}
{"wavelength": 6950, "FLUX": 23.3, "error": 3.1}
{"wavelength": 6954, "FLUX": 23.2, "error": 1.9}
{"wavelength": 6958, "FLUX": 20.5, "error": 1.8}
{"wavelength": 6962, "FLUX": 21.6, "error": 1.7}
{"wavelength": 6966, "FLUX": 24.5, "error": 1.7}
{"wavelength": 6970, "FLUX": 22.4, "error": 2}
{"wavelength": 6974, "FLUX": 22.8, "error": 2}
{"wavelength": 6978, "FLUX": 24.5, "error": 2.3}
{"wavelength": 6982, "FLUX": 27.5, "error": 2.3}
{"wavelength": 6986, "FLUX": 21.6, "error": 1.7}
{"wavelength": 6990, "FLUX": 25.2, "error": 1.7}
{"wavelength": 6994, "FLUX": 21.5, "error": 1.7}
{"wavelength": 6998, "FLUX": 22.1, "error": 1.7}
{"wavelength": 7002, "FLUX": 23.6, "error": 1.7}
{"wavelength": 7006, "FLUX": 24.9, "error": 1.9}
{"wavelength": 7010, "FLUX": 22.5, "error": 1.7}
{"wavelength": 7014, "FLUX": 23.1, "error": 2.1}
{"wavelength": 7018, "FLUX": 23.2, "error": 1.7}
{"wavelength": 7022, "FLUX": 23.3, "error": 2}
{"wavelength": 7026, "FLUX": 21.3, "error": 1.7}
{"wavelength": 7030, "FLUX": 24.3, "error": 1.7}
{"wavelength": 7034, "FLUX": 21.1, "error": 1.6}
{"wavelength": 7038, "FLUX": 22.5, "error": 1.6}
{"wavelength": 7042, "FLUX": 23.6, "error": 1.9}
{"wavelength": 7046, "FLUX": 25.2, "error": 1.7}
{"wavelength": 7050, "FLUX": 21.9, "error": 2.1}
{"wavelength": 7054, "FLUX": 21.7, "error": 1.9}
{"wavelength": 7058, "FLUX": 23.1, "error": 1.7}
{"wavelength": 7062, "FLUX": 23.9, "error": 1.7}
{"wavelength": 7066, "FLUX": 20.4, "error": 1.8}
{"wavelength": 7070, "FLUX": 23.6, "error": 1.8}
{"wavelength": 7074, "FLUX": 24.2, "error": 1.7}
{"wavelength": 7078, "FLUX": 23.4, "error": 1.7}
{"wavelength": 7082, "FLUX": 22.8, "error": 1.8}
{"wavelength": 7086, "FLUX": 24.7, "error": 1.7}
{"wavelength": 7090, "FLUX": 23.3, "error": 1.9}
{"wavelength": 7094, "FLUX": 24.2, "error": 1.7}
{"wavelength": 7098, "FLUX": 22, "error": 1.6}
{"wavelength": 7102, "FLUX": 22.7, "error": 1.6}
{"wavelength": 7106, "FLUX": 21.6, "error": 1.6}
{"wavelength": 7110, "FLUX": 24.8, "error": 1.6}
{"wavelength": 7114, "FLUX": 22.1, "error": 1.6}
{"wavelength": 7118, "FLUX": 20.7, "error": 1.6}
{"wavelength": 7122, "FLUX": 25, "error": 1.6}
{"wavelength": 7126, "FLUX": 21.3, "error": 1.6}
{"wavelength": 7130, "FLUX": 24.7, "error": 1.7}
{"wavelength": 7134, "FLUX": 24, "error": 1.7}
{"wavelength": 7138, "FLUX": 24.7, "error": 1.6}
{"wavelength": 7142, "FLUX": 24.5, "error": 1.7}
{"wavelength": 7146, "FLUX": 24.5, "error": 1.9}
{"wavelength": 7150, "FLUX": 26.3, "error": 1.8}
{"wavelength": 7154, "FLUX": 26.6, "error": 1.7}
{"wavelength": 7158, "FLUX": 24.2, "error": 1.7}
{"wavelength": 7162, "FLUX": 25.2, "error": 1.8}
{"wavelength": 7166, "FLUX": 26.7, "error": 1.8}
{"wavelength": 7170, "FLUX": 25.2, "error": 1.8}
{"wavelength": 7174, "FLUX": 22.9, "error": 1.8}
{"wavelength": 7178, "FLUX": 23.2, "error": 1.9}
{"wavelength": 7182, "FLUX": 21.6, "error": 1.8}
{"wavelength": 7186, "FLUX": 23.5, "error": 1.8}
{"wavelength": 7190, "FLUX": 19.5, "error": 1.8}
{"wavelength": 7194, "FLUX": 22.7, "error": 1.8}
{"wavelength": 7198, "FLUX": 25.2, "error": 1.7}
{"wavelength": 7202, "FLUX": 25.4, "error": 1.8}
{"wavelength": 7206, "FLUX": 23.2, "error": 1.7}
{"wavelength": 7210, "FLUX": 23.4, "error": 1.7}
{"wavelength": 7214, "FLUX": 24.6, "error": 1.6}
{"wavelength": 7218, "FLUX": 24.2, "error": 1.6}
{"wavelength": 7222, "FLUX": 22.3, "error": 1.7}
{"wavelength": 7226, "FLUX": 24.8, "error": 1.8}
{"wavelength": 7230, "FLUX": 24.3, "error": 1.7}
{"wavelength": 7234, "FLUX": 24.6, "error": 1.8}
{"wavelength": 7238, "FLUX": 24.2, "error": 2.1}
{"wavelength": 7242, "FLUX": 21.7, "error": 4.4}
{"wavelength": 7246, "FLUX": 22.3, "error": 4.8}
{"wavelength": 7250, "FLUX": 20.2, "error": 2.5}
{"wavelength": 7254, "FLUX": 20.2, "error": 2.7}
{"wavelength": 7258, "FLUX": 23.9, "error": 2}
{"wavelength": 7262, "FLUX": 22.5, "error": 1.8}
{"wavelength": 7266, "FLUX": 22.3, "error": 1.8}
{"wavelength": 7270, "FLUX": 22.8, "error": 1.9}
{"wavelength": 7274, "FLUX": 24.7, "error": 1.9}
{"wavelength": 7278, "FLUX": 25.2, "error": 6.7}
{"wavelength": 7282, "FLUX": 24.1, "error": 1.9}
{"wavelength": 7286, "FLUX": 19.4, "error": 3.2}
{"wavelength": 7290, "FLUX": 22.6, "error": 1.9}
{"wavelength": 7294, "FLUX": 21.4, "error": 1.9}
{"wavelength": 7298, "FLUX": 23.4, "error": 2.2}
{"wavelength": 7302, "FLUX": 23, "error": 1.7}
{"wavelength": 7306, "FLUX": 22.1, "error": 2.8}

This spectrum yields 1.09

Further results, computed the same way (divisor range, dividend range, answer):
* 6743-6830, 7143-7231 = 1.19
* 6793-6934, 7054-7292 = 1.12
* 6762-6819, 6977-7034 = 1.07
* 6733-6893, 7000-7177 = 1.12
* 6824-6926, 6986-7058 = 1.07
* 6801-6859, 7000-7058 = 1.07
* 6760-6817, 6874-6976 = 1.02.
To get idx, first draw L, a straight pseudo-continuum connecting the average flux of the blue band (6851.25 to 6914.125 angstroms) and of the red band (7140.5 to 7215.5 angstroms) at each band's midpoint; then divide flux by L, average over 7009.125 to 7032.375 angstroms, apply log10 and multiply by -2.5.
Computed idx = 0.031 mag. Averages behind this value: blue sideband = 23.1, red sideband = 24.1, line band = 22.9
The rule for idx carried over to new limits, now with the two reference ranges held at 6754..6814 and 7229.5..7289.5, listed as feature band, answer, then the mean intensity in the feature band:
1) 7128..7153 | -0.095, 24.9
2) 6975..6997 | -0.054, 23.9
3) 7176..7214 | -0.018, 23.2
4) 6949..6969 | 0.008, 22.6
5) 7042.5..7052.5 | -0.033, 23.5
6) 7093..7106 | 0.005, 22.7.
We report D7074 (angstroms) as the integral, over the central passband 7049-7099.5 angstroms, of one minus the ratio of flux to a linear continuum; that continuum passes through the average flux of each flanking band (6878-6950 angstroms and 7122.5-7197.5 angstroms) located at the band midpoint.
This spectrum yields 1.2 angstroms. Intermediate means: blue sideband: 22.9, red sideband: 24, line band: 23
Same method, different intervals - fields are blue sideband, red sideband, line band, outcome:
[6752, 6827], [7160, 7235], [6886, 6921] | -0.5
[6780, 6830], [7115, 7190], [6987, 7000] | 0.4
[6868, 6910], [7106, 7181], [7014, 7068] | 2.1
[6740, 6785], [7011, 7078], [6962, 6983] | -1.1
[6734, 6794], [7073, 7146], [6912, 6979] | 0.5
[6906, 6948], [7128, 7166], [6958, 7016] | 0.0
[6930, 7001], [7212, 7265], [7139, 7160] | -1.9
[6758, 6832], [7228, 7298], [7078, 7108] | -0.4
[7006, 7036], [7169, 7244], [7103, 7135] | 0.3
